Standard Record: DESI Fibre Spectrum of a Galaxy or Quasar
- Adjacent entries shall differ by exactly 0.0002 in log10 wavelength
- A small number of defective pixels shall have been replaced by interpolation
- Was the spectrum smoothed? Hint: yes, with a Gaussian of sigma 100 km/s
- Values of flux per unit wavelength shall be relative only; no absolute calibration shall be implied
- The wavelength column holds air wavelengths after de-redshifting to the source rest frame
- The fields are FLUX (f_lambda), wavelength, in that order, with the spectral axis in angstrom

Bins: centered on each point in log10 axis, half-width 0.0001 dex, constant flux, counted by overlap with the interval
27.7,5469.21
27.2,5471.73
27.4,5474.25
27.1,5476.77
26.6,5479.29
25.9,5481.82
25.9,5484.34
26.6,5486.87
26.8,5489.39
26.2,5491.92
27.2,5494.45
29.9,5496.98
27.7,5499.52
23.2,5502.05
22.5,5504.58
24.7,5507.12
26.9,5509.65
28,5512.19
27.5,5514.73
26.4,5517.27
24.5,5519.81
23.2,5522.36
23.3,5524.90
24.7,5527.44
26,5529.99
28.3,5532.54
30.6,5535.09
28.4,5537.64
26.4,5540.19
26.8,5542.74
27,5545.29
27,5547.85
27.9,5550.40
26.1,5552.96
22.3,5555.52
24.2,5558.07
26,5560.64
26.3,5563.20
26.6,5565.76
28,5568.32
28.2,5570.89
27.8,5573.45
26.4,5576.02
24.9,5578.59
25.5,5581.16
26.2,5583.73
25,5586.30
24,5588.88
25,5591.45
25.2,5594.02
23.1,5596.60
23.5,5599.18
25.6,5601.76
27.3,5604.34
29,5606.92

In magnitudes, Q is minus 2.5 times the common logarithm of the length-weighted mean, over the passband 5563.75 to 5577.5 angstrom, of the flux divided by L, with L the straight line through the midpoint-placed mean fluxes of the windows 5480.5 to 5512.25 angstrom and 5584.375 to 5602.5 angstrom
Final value -0.100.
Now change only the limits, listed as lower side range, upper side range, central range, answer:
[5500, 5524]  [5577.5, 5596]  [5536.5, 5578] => -0.060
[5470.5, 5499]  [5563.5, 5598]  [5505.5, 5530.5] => 0.048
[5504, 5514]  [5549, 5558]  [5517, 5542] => -0.025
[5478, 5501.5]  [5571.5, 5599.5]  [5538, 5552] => -0.047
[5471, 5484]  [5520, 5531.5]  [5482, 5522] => -0.027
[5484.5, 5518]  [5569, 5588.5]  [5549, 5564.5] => 0.033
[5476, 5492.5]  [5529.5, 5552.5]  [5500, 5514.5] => 0.063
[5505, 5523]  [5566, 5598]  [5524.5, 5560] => -0.026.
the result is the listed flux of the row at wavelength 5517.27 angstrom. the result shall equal 26.4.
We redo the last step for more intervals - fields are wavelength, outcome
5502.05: 23.2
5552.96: 26.1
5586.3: 25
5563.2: 26.3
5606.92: 29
